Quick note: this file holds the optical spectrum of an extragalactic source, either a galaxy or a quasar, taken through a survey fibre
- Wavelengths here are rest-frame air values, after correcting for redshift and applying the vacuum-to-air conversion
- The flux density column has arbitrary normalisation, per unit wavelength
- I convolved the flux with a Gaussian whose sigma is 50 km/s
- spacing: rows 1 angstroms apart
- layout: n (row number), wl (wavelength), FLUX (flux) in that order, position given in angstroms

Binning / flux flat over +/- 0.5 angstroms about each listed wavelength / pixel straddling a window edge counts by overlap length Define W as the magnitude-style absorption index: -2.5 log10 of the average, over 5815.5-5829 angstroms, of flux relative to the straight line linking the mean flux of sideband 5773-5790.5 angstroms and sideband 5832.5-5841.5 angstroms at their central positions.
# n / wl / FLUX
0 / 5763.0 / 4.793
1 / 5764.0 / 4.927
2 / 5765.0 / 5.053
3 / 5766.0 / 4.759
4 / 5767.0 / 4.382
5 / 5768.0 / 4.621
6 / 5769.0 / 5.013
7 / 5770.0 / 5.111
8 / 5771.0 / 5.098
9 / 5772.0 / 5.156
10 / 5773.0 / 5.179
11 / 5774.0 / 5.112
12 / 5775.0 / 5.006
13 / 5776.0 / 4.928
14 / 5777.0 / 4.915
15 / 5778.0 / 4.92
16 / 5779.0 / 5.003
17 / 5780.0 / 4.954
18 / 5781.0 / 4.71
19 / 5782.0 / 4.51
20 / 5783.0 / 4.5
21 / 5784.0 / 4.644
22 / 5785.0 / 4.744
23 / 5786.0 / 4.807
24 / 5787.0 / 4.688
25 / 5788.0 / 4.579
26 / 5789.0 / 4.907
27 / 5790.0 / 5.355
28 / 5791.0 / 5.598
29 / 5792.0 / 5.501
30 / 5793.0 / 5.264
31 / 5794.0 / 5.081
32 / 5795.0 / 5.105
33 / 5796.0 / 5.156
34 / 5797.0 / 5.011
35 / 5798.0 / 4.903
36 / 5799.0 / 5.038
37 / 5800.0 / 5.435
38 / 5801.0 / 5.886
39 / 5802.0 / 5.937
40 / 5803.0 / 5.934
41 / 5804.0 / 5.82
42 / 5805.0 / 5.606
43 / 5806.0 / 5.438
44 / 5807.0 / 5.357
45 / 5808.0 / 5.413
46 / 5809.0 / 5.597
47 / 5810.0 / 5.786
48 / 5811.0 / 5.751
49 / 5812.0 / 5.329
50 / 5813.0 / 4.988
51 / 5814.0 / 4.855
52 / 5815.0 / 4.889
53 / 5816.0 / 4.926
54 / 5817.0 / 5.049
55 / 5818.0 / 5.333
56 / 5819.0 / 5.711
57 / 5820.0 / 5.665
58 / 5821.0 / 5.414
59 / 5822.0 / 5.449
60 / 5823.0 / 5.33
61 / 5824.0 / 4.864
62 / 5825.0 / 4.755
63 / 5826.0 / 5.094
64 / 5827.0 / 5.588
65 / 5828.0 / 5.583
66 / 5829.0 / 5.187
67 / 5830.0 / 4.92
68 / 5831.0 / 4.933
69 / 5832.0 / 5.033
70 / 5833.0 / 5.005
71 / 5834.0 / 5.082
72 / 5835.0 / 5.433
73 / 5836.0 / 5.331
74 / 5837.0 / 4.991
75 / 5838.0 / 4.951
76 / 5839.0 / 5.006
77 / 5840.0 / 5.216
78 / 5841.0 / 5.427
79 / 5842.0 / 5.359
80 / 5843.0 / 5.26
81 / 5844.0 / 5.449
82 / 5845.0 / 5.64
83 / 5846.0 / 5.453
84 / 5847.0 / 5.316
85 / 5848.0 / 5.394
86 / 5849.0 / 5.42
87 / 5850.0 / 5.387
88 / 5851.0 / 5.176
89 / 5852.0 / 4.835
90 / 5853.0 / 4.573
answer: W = -0.04 mag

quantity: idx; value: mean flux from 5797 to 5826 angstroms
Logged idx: 5.36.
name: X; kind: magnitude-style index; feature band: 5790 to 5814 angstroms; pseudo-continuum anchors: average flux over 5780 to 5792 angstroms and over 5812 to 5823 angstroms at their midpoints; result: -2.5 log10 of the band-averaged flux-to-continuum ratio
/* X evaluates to -0.08 mag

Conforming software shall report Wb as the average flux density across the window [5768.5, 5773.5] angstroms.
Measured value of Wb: 5.11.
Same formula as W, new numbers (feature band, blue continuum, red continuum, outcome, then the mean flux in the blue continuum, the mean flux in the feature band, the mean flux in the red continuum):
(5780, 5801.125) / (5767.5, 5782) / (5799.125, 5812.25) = 0.06 mag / 4.96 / 5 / 5.63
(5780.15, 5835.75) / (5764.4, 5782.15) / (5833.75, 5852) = -0.02 mag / 4.92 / 5.21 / 5.28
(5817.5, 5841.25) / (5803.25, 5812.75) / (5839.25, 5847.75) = 0.05 mag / 5.56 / 5.22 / 5.38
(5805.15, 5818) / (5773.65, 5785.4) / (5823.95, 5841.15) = -0.06 mag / 4.83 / 5.29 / 5.13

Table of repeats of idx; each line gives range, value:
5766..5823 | 5.16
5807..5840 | 5.23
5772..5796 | 4.97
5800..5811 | 5.67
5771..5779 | 5.03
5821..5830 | 5.22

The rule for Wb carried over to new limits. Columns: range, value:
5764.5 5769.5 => 4.77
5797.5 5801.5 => 5.32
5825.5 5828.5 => 5.42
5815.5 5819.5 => 5.25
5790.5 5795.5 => 5.31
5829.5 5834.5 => 4.99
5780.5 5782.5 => 4.61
